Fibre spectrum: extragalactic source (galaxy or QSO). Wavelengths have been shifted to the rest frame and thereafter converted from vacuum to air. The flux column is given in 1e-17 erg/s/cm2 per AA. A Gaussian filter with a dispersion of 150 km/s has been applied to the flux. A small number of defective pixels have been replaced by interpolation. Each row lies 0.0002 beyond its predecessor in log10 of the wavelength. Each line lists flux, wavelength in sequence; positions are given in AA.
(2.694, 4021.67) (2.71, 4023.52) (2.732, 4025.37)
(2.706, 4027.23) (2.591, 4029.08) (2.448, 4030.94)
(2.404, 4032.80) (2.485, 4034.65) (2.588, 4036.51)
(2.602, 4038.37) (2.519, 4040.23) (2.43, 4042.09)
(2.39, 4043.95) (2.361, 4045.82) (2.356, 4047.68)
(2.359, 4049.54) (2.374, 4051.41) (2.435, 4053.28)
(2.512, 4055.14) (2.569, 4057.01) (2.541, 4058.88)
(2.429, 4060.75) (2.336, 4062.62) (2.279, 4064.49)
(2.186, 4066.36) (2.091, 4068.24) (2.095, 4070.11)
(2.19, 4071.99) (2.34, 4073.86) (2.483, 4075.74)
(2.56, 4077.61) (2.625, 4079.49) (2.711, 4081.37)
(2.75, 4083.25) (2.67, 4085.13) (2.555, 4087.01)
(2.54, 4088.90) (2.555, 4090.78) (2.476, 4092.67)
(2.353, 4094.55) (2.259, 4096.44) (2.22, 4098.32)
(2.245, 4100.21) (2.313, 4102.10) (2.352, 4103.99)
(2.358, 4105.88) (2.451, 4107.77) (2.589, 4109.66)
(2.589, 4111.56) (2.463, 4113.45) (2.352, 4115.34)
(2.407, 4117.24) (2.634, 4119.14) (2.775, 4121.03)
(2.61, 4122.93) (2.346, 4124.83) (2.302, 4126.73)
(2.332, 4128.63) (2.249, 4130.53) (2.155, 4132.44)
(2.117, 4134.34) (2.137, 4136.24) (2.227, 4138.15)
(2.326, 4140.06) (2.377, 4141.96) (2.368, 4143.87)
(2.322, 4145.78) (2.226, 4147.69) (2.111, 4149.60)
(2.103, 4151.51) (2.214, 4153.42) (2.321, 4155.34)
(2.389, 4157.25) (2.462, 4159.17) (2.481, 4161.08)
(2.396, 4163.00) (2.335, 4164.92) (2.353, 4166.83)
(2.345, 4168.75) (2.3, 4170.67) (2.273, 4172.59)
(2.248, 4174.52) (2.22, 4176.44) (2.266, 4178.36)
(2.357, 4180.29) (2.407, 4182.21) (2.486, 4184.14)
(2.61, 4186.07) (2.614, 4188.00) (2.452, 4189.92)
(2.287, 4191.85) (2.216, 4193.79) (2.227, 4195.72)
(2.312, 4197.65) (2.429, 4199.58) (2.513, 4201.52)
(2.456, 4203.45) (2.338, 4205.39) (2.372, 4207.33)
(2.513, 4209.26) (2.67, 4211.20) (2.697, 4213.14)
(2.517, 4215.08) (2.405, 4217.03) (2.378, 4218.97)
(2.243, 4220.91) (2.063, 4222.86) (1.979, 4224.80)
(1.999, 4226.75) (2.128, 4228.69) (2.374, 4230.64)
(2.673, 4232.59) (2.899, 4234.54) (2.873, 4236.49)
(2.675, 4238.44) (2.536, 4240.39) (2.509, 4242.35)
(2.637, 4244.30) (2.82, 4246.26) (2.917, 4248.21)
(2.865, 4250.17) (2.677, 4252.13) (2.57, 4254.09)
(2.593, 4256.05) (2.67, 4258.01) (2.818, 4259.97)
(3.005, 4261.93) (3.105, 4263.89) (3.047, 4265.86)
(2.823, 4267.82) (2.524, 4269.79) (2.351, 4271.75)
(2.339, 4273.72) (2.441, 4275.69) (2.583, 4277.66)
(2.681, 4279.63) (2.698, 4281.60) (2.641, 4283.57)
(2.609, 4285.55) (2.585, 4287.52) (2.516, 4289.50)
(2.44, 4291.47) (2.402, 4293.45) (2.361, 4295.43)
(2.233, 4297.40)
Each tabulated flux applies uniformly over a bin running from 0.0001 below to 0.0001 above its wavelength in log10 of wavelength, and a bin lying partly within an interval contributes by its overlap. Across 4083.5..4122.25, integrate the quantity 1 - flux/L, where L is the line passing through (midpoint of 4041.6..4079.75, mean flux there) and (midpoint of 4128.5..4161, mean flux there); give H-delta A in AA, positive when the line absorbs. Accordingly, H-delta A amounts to -2.4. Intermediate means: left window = 2.37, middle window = 2.46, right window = 2.27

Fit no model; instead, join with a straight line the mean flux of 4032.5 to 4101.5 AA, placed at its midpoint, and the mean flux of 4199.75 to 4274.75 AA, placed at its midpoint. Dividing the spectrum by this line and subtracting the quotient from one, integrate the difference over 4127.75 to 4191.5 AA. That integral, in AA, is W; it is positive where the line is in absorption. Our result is 4.7 AA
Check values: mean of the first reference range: 2.43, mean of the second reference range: 2.57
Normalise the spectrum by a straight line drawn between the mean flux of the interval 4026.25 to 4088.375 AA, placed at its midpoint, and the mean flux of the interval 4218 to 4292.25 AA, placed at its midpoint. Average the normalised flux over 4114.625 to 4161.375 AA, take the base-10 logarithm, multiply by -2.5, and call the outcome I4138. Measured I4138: 0.08 mag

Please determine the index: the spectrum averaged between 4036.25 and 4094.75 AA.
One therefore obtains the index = 2.45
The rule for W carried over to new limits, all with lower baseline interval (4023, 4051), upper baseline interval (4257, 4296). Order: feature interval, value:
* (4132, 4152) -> 2.60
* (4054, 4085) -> 1.21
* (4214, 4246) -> 2.08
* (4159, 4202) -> 3.54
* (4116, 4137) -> 1.50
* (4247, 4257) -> -0.40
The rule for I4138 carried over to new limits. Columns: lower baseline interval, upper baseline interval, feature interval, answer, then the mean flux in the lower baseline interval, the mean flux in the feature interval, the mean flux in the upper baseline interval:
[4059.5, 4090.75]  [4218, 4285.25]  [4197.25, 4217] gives 0.03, 2.43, 2.48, 2.59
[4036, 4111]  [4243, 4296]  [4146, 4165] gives 0.10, 2.43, 2.3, 2.66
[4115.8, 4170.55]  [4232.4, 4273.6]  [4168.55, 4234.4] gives 0.08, 2.34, 2.37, 2.74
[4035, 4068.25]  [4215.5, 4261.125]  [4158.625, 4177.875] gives 0.07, 2.42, 2.34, 2.54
